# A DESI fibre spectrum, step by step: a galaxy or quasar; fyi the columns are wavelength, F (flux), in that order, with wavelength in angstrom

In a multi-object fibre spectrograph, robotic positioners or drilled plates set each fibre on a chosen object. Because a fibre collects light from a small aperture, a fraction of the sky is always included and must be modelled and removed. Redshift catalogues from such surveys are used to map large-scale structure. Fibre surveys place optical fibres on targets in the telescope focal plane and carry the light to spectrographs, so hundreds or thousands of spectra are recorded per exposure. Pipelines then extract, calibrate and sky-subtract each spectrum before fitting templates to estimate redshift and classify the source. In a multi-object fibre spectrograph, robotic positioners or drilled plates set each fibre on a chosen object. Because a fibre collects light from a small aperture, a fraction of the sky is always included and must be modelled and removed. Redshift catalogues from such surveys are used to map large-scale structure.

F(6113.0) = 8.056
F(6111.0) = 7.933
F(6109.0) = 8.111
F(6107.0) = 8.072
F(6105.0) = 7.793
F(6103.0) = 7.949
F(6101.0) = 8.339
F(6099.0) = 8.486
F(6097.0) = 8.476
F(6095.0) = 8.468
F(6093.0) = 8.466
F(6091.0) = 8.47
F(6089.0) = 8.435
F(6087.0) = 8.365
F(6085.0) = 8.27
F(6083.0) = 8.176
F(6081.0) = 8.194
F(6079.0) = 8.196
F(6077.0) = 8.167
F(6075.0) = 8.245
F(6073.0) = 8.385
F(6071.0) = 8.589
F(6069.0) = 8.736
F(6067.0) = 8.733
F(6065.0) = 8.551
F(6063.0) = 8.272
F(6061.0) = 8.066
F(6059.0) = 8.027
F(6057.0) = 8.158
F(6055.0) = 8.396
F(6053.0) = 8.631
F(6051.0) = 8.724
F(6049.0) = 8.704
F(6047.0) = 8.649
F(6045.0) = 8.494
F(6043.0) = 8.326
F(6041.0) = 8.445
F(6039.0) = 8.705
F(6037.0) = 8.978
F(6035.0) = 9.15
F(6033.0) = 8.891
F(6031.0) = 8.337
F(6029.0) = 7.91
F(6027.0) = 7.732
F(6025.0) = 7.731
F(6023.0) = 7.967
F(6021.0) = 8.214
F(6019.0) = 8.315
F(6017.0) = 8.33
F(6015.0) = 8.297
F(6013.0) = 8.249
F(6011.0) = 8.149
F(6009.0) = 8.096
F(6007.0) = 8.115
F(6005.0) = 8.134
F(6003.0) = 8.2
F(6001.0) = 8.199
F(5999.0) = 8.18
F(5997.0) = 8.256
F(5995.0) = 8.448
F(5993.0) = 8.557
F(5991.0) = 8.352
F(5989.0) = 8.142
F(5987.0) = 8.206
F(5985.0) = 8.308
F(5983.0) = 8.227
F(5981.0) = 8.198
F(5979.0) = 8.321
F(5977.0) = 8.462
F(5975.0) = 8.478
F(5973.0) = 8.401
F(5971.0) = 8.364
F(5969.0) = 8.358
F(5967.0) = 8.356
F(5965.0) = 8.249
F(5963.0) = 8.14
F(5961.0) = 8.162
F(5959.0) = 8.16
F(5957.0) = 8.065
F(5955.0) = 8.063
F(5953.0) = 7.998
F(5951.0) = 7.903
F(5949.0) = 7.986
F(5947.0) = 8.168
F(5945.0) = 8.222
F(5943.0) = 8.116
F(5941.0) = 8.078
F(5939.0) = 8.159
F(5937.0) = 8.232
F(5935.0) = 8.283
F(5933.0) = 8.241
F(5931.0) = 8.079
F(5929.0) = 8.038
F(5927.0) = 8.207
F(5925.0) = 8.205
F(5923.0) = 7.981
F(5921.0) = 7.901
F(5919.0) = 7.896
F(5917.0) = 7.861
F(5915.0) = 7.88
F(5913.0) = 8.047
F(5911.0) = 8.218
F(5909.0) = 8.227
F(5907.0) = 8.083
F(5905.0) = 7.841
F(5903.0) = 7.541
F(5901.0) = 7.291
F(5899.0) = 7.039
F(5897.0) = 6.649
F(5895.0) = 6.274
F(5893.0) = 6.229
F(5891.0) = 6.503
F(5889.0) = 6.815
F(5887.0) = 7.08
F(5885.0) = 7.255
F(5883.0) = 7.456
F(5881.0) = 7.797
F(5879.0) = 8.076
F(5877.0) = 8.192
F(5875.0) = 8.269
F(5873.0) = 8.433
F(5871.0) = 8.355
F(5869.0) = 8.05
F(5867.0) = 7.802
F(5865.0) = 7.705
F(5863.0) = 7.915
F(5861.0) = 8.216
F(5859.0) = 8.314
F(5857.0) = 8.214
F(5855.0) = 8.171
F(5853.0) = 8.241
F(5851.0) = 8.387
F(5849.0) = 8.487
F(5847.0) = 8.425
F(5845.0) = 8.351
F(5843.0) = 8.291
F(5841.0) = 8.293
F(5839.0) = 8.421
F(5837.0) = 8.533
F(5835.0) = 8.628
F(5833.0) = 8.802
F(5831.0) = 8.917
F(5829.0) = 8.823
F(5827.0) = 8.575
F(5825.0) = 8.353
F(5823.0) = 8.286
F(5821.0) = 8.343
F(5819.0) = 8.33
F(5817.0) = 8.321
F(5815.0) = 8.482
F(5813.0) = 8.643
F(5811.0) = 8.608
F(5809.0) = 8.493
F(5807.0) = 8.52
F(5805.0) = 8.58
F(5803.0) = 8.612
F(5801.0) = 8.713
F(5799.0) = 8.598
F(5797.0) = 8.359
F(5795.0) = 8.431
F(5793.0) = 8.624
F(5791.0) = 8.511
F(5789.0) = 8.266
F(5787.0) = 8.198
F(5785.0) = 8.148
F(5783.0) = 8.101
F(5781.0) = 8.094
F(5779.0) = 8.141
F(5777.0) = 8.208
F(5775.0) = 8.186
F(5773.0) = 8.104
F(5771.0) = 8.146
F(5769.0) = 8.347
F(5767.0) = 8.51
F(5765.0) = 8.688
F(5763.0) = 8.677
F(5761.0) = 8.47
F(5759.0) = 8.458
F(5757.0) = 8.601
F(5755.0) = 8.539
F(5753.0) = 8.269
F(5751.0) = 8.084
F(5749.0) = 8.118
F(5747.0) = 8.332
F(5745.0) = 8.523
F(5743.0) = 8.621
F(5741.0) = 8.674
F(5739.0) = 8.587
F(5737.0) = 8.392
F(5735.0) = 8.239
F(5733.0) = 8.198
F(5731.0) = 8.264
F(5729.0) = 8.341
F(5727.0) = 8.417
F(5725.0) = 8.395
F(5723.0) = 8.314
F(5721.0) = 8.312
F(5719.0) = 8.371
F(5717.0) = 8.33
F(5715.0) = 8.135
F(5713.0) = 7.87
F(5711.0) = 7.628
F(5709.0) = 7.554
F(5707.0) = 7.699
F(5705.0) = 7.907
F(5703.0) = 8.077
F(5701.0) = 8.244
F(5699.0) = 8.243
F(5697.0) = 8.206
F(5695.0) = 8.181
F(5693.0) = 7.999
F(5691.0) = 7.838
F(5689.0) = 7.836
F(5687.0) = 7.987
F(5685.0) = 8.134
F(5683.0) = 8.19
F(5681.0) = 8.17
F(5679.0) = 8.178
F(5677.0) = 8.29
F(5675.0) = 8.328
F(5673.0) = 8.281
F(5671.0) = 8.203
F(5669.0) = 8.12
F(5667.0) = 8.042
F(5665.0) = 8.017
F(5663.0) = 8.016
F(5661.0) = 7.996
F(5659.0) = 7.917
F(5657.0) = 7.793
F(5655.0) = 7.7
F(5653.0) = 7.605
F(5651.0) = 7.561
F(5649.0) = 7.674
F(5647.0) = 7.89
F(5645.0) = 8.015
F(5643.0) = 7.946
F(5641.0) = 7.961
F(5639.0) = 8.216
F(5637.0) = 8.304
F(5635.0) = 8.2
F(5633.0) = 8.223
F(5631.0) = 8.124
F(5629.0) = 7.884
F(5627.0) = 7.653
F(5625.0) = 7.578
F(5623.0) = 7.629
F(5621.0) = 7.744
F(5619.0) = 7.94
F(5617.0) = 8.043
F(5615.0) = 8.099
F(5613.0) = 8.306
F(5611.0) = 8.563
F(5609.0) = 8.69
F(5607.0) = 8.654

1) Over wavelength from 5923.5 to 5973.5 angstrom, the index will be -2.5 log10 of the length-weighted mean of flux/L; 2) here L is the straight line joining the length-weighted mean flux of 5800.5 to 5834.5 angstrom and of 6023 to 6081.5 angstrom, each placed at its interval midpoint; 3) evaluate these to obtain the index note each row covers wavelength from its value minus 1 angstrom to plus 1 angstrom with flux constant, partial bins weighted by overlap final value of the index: 0.040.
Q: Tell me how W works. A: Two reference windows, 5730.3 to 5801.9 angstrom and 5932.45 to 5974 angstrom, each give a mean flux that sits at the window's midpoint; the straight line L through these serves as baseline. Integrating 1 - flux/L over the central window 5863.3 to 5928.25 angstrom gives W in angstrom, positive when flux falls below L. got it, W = 4.5 angstrom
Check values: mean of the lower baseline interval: 8.37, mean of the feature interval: 7.67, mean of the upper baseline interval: 8.18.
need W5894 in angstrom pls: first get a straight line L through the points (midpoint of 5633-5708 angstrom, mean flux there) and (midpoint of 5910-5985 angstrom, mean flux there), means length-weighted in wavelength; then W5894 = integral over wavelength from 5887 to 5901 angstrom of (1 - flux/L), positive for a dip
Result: 2.5 angstrom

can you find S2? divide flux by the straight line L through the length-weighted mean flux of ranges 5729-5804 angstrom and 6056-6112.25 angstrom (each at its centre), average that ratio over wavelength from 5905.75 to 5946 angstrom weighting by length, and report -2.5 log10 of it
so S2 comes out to 0.031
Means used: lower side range 8.38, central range 8.1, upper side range 8.29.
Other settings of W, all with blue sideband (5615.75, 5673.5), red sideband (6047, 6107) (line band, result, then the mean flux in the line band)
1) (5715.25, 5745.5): -1.39 angstrom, 8.39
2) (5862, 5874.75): 0.16 angstrom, 8.06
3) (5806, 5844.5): -1.86 angstrom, 8.51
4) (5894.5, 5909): 1.49 angstrom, 7.35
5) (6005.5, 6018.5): 0.14 angstrom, 8.21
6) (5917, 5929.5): 0.28 angstrom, 8.02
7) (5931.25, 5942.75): 0.05 angstrom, 8.19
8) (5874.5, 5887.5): 0.69 angstrom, 7.74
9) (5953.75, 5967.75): 0.14 angstrom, 8.16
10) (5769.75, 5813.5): -1.58 angstrom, 8.37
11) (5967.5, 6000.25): -0.23 angstrom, 8.33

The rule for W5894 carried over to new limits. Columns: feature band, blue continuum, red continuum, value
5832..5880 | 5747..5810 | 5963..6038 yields 0.43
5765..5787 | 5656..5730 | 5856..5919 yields -0.85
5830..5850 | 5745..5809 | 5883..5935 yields -1.28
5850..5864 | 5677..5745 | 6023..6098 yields 0.11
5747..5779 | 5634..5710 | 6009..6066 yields -0.99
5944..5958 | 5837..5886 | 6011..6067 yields 0.34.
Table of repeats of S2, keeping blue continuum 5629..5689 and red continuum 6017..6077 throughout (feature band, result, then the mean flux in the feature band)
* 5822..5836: -0.055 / 8.63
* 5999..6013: 0.028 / 8.16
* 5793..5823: -0.042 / 8.5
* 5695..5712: 0.016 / 7.96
